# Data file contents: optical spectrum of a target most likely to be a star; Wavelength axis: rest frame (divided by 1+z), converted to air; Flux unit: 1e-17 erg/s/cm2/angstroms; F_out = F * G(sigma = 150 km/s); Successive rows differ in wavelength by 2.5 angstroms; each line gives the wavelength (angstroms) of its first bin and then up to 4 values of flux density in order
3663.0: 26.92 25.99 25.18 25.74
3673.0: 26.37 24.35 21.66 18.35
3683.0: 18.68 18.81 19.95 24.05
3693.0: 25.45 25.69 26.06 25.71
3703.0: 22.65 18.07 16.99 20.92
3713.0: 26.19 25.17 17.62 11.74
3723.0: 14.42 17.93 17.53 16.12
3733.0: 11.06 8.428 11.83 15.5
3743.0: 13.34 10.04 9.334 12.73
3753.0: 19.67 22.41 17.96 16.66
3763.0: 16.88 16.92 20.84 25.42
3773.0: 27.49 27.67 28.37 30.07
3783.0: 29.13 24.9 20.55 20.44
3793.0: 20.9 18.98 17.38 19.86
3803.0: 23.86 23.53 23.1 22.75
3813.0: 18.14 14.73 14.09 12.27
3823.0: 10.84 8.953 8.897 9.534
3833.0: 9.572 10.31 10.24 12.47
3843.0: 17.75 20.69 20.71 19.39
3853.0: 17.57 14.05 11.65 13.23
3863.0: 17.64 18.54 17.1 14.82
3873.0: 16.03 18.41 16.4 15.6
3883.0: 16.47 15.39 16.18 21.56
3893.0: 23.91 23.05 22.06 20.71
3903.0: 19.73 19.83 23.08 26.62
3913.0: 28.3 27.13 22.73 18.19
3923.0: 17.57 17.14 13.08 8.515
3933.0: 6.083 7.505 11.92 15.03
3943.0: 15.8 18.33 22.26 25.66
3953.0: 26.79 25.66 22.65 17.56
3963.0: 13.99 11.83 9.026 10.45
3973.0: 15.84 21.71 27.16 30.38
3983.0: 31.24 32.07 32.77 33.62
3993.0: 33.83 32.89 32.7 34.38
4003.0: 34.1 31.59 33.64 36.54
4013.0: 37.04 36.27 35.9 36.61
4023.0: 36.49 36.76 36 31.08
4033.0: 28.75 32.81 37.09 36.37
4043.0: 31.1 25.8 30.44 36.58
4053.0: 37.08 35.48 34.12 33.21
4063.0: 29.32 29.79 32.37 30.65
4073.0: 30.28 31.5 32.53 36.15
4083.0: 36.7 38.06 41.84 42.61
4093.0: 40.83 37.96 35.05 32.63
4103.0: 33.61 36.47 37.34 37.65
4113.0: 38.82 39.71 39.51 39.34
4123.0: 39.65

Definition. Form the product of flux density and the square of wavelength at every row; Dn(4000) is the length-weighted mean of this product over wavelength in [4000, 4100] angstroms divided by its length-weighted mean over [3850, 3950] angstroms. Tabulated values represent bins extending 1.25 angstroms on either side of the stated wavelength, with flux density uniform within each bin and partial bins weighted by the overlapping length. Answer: 2.1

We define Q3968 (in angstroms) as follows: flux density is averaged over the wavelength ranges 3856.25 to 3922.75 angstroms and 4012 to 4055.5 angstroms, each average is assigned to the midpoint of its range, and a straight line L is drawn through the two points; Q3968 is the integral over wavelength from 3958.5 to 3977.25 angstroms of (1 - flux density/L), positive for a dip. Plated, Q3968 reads 8.5 angstroms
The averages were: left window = 19.3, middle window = 15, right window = 34.3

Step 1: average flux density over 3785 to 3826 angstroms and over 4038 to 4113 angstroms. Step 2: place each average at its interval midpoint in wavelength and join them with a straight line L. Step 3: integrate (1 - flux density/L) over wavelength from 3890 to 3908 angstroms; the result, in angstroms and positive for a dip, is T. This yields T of 1.87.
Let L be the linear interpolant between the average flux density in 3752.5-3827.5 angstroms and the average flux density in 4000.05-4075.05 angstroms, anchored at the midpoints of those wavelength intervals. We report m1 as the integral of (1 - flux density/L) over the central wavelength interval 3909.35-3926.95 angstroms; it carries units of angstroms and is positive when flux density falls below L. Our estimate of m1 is 3.1 angstroms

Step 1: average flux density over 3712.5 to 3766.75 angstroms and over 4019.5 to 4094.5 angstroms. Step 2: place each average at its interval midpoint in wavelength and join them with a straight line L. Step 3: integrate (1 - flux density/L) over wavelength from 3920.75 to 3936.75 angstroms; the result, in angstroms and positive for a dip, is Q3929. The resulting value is 8.8 angstroms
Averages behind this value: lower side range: 15.7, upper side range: 34.3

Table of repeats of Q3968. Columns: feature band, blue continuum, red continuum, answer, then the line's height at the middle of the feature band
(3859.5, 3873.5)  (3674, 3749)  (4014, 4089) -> 5.06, 25.5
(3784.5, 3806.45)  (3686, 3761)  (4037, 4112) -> 0.40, 21.5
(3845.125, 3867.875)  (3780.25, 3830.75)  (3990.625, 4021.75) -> 5.77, 22.7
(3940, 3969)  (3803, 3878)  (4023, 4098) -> 7.24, 25.3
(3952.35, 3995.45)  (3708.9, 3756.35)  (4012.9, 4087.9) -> 8.86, 29.5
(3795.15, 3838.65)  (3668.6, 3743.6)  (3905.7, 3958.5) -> 8.90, 19.3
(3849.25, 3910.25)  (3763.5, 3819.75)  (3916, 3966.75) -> 2.81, 19.1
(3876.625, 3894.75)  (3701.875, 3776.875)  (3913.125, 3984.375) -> 0.13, 18.2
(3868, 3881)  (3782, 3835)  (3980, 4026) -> 3.83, 23.2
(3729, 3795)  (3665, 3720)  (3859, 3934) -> 6.38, 21.2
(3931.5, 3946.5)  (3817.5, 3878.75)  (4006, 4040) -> 7.71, 25.1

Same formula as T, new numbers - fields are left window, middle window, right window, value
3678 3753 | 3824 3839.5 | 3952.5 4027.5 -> 8.8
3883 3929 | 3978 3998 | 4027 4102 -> -3.2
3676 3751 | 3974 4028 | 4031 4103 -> -3.5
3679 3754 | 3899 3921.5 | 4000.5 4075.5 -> 3.6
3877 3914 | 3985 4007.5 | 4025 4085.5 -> -3.7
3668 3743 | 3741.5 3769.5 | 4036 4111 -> 7.3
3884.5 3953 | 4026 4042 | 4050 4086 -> -1.9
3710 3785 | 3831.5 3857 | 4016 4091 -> 9.1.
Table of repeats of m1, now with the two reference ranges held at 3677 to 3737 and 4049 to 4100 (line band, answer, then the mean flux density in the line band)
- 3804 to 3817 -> 1.9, 20.4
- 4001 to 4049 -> -1.5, 33.9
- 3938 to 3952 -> 5.1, 18.9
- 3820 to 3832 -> 7.1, 9.95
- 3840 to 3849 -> 2.5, 18.3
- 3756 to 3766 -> 2.0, 17.5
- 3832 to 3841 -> 5.2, 10.5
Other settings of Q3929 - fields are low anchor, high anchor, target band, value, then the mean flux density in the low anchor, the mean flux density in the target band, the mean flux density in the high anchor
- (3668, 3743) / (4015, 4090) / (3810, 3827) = 7.1 angstroms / 19.7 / 14.1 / 34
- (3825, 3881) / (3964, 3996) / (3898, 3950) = 4.7 angstroms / 14.8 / 18.2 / 24.6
